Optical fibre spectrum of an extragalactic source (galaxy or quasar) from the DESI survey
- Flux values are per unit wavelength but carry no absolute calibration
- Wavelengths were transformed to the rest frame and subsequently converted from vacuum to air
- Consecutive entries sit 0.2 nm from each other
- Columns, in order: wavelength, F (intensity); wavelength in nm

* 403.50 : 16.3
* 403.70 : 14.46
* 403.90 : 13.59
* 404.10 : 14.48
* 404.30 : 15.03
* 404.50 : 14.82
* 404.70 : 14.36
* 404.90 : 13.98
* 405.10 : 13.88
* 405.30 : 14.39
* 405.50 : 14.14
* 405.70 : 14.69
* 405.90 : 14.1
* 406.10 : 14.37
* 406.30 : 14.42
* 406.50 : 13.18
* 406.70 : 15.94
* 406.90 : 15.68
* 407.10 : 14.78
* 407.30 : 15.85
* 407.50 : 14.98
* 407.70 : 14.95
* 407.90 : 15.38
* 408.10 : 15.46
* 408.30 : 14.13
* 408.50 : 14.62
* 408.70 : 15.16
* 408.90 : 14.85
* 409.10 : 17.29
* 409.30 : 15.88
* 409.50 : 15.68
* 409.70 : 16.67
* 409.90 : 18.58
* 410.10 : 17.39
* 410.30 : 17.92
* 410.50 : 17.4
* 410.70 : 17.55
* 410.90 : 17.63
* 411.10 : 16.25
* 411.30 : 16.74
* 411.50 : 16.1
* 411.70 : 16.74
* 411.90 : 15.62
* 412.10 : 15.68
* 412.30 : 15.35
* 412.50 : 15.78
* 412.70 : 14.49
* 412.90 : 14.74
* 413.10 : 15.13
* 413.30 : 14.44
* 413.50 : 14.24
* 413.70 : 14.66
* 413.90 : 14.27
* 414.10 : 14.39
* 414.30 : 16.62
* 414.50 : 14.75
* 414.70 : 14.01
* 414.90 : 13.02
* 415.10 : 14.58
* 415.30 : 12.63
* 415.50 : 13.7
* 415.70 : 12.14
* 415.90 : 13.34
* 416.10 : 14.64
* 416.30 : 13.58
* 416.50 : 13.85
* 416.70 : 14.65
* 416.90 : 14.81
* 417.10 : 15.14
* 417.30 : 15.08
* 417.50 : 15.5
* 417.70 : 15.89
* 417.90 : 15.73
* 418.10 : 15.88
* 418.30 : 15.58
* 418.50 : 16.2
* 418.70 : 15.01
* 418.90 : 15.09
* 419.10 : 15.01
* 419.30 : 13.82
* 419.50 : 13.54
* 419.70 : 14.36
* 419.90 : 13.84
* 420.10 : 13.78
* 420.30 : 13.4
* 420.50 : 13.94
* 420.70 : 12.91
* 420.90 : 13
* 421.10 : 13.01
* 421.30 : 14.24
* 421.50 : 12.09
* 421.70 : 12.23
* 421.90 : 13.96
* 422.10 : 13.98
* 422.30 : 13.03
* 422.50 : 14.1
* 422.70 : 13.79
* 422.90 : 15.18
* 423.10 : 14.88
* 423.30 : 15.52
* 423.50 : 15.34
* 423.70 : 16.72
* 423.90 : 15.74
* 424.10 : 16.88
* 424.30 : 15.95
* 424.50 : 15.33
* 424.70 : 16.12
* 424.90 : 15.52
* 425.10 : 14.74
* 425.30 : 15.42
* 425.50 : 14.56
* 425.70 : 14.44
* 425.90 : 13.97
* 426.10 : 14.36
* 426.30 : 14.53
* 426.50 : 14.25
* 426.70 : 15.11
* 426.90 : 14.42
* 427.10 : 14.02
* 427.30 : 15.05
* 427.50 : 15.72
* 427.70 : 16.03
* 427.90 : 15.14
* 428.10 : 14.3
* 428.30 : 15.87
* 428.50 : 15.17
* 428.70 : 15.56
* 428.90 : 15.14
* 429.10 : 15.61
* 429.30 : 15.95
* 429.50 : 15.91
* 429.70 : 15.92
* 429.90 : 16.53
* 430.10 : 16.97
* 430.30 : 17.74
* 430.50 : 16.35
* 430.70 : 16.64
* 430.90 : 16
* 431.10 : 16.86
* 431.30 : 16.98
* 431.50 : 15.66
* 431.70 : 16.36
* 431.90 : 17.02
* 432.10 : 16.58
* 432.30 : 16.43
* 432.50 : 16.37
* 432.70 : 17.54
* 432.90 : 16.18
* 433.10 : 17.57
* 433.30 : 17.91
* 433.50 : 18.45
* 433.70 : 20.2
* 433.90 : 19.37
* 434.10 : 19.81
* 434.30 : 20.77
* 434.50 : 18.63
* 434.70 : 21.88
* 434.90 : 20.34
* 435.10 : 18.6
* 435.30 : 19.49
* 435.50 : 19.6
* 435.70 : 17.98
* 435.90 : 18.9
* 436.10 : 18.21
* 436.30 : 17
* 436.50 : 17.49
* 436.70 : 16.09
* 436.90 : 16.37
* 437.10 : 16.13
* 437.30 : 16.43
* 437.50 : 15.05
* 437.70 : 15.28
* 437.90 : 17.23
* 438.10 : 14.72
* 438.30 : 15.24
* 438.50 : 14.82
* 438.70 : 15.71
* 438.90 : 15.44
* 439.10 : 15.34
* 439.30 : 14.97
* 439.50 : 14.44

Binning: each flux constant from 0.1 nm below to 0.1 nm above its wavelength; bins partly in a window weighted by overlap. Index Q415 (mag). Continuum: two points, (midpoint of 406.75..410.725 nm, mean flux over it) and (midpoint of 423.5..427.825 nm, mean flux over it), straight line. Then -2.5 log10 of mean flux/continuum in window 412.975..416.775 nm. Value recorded 0.113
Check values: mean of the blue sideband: 16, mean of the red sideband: 15.2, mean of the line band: 14.1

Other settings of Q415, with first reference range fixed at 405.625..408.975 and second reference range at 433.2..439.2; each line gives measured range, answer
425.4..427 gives 0.154 mag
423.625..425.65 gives 0.058 mag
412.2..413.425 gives 0.029 mag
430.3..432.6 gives 0.041 mag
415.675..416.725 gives 0.145 mag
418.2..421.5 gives 0.140 mag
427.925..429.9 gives 0.093 mag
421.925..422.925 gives 0.171 mag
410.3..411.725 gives -0.121 mag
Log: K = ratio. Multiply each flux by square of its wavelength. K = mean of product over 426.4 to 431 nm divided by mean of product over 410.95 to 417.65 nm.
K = 1.13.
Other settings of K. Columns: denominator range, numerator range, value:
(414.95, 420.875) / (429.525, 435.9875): 1.33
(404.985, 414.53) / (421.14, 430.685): 1.05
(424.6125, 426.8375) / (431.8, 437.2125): 1.28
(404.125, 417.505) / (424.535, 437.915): 1.21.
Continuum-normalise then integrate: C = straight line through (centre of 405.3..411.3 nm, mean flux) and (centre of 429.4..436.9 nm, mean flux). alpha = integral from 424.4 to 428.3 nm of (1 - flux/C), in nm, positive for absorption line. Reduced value 0.51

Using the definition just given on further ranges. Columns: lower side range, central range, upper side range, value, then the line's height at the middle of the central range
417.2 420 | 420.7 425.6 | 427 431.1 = 0.247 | 15.4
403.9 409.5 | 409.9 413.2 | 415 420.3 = -0.374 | 14.7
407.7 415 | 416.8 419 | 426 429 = -0.008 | 15.4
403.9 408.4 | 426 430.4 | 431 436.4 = 0.517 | 17.5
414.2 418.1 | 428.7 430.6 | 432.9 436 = 0.186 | 18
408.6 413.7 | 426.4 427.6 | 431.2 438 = 0.172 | 17.2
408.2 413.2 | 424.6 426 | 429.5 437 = 0.179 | 17.2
